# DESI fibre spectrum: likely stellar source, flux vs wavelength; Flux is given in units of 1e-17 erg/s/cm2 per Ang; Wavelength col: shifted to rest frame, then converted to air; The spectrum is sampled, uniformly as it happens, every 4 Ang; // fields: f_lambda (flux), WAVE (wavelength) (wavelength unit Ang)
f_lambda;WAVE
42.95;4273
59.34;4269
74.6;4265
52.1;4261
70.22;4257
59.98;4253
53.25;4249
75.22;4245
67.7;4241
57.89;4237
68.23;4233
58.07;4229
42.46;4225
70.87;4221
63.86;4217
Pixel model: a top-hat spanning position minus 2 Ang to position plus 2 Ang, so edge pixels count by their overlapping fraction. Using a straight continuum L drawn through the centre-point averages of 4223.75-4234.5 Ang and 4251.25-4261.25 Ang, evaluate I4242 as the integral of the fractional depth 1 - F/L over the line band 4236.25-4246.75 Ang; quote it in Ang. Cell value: -1.5 Ang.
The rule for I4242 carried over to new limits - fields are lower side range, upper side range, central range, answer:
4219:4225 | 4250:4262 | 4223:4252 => 0.4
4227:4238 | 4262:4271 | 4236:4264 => 0.3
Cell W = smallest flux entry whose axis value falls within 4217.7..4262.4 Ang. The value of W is 42.46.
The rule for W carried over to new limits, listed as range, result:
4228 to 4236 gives 58.07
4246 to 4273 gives 42.95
